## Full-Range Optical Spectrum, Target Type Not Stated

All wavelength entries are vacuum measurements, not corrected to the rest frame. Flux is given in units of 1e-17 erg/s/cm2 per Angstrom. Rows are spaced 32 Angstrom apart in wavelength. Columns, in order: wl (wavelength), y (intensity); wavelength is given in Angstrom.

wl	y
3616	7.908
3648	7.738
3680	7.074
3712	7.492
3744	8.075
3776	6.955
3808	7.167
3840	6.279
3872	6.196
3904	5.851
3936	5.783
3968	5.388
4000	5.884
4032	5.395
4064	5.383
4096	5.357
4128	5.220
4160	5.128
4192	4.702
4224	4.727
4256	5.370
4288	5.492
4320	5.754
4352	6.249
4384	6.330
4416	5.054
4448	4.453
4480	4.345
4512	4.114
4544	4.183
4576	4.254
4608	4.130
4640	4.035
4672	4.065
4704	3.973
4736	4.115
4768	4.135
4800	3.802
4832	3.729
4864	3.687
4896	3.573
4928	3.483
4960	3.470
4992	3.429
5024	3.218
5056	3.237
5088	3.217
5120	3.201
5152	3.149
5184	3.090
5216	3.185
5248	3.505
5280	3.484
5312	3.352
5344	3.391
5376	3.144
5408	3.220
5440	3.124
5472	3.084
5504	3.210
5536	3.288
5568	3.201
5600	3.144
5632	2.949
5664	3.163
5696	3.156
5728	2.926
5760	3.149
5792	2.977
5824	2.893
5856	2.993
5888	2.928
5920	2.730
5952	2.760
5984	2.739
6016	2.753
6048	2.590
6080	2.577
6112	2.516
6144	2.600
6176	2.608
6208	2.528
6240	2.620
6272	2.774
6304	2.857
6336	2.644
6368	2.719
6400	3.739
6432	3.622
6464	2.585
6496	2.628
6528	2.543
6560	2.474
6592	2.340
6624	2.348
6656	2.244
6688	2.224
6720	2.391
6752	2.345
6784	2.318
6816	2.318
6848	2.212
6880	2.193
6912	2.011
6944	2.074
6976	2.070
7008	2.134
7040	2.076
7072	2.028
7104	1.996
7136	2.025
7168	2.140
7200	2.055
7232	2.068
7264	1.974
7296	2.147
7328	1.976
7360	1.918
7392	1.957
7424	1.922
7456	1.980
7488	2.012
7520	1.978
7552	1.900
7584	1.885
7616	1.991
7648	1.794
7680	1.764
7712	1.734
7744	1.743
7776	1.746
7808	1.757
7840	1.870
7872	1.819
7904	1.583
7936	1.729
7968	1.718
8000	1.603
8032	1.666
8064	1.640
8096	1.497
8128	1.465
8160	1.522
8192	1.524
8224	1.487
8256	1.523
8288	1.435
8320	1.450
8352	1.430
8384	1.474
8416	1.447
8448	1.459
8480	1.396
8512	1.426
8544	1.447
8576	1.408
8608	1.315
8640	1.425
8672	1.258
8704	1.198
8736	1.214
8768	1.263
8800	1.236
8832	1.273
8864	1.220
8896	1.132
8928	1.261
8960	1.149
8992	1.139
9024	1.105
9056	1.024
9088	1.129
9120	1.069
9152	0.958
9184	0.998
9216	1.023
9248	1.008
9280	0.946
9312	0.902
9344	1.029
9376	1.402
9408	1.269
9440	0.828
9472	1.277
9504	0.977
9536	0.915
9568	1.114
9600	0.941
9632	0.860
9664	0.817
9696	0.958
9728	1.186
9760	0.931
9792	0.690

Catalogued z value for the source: 1.29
